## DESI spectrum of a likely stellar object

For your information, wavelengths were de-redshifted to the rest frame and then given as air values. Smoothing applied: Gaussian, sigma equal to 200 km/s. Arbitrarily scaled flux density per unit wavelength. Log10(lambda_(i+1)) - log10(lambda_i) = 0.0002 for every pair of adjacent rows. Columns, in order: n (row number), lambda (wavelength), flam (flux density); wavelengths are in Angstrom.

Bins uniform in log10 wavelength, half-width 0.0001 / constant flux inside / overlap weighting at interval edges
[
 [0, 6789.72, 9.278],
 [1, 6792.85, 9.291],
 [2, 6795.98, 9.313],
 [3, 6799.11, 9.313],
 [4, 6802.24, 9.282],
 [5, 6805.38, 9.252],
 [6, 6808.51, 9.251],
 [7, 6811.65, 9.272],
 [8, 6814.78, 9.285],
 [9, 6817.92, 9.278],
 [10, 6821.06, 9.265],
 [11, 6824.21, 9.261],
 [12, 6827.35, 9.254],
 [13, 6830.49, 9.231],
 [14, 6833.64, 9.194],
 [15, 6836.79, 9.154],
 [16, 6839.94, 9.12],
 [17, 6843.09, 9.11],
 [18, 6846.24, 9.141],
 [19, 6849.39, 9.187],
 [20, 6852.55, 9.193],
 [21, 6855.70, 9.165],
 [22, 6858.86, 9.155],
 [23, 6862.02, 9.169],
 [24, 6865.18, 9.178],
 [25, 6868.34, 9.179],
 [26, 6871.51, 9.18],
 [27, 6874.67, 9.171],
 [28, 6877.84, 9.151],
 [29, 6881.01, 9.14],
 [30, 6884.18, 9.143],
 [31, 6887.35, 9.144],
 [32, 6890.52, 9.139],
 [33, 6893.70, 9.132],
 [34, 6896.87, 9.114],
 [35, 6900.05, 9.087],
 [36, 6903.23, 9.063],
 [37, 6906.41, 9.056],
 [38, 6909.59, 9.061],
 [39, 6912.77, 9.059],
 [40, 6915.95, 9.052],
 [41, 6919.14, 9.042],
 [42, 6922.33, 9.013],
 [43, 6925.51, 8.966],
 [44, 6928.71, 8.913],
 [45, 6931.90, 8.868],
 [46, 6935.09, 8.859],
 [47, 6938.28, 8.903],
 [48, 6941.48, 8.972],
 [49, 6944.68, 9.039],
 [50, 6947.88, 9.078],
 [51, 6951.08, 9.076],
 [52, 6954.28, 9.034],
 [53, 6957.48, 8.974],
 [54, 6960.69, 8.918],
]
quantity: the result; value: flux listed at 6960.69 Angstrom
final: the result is 8.918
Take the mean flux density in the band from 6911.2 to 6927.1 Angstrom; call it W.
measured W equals 9.03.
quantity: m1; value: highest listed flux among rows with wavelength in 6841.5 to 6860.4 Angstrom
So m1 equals 9.193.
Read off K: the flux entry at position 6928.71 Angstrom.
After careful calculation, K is 8.913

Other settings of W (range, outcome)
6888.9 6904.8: 9.11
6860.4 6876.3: 9.17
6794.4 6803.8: 9.3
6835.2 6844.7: 9.13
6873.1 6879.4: 9.16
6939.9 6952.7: 9.04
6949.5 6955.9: 9.06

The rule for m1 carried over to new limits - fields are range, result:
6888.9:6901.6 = 9.139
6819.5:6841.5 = 9.265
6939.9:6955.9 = 9.078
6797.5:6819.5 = 9.313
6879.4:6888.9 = 9.144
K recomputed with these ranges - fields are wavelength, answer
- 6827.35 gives 9.254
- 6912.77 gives 9.059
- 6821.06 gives 9.265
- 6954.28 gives 9.034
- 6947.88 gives 9.078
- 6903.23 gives 9.063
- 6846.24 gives 9.141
